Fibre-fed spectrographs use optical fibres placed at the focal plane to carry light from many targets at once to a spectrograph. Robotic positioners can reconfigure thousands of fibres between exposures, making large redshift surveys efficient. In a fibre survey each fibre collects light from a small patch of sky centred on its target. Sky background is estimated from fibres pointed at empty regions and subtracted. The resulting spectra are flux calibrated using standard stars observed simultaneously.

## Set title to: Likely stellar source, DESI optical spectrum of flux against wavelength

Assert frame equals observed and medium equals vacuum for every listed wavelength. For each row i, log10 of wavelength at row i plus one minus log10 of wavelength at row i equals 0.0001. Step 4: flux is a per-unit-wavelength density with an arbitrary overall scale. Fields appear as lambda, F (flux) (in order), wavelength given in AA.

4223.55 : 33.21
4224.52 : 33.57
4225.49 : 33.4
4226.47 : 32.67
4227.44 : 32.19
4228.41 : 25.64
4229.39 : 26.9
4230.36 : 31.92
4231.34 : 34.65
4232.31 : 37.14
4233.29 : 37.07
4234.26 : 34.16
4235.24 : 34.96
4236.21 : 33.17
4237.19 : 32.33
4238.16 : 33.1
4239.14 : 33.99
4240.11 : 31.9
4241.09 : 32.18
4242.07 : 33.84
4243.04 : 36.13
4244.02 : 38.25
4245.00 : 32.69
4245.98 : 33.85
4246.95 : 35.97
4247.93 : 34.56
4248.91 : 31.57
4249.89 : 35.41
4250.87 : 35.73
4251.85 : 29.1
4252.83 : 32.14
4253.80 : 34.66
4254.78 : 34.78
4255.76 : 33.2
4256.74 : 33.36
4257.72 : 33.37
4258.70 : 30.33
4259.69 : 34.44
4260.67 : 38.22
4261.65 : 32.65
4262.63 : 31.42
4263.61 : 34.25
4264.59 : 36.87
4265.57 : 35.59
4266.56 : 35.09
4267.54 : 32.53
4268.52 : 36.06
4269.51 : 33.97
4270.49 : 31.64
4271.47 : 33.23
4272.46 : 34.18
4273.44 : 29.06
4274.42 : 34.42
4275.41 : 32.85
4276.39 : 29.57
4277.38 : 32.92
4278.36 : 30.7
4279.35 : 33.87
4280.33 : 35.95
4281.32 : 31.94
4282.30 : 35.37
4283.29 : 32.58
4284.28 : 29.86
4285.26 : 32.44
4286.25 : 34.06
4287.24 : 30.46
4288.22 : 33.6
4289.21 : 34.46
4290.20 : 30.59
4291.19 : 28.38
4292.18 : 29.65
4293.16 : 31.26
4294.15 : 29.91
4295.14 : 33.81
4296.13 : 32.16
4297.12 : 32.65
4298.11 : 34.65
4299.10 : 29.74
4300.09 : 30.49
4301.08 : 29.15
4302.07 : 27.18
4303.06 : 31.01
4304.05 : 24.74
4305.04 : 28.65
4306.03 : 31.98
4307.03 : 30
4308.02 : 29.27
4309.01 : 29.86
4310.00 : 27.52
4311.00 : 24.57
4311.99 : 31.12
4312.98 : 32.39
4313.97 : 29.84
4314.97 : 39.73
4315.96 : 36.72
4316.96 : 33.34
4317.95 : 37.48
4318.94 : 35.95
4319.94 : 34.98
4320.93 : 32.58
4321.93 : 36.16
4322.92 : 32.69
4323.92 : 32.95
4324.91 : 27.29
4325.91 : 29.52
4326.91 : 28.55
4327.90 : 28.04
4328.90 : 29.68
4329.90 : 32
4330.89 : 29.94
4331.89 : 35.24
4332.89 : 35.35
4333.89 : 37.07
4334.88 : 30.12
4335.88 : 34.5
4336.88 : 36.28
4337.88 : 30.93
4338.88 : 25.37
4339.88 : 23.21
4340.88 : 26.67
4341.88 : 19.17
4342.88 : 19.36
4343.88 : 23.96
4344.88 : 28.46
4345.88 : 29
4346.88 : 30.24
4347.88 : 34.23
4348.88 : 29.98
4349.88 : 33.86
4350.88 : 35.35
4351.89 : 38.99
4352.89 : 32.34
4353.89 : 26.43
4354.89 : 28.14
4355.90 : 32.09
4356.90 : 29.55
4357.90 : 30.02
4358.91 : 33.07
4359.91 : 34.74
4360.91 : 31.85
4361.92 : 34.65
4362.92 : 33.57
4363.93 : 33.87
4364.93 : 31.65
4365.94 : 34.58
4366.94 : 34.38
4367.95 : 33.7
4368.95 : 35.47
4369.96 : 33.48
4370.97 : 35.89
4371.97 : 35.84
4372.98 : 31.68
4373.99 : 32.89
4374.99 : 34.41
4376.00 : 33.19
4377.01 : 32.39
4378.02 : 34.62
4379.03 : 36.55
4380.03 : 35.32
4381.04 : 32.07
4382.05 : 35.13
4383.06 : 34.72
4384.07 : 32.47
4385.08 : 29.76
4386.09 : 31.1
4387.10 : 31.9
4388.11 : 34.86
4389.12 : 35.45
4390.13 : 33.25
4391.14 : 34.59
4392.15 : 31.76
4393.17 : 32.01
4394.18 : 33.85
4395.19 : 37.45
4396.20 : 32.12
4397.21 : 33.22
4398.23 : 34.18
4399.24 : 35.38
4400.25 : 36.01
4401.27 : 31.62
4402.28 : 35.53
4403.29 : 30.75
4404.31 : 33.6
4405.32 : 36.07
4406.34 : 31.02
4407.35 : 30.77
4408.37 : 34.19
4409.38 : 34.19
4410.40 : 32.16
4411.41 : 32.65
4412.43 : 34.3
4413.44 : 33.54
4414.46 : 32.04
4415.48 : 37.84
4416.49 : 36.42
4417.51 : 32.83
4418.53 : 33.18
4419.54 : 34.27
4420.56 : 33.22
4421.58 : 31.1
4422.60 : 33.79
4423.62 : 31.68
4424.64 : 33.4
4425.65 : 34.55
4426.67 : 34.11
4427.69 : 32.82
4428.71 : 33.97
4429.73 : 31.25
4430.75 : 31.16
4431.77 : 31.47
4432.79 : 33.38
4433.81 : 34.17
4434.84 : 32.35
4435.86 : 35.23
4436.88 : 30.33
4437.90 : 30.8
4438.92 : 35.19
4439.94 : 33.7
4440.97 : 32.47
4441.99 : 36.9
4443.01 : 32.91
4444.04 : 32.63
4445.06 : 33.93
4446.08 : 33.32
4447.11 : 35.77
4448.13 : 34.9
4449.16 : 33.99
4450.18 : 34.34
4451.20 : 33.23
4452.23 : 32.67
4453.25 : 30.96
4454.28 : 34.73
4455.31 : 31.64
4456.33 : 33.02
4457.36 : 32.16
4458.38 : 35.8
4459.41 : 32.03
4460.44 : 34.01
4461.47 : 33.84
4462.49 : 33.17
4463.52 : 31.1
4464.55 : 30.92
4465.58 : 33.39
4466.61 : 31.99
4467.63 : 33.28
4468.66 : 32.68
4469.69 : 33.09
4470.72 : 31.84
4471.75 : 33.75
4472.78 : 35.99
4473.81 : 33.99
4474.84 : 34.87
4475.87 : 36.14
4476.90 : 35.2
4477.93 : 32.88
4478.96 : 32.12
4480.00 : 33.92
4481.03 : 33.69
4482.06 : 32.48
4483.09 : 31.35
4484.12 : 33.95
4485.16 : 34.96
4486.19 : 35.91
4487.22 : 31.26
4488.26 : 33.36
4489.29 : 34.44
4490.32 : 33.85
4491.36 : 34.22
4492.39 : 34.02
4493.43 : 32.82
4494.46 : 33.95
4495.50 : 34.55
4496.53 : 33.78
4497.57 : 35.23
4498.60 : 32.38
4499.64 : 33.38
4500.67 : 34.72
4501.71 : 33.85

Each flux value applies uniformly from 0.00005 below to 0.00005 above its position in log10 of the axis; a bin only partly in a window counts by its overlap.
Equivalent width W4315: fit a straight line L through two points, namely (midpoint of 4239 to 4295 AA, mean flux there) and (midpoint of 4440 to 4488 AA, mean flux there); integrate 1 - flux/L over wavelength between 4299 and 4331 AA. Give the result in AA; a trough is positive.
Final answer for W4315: 2.07 AA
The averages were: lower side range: 33.2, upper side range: 33.5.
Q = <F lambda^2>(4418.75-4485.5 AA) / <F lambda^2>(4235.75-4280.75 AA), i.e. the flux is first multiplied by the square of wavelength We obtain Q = 1.1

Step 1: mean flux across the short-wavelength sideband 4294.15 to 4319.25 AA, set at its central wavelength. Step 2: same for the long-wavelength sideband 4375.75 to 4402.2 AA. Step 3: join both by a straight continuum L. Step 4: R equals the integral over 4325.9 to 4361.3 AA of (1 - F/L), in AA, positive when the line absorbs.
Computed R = 2.2 AA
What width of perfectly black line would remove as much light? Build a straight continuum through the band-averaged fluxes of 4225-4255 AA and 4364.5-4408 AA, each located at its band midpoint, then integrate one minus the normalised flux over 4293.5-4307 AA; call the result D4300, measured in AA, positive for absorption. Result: 1.23 AA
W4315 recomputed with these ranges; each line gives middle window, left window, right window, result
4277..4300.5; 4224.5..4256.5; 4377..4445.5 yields 0.90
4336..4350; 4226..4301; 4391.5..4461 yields 2.23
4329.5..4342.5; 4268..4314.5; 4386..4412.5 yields 0.77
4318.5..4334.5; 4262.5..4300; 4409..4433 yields 0.26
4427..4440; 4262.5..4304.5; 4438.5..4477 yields 0.24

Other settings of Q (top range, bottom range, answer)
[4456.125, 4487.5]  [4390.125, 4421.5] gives 1.02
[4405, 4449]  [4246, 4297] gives 1.09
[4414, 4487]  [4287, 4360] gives 1.14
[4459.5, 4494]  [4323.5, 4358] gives 1.18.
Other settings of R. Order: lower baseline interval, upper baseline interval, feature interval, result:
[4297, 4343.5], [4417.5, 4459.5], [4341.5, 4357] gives 0.90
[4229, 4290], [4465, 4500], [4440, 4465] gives 0.21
